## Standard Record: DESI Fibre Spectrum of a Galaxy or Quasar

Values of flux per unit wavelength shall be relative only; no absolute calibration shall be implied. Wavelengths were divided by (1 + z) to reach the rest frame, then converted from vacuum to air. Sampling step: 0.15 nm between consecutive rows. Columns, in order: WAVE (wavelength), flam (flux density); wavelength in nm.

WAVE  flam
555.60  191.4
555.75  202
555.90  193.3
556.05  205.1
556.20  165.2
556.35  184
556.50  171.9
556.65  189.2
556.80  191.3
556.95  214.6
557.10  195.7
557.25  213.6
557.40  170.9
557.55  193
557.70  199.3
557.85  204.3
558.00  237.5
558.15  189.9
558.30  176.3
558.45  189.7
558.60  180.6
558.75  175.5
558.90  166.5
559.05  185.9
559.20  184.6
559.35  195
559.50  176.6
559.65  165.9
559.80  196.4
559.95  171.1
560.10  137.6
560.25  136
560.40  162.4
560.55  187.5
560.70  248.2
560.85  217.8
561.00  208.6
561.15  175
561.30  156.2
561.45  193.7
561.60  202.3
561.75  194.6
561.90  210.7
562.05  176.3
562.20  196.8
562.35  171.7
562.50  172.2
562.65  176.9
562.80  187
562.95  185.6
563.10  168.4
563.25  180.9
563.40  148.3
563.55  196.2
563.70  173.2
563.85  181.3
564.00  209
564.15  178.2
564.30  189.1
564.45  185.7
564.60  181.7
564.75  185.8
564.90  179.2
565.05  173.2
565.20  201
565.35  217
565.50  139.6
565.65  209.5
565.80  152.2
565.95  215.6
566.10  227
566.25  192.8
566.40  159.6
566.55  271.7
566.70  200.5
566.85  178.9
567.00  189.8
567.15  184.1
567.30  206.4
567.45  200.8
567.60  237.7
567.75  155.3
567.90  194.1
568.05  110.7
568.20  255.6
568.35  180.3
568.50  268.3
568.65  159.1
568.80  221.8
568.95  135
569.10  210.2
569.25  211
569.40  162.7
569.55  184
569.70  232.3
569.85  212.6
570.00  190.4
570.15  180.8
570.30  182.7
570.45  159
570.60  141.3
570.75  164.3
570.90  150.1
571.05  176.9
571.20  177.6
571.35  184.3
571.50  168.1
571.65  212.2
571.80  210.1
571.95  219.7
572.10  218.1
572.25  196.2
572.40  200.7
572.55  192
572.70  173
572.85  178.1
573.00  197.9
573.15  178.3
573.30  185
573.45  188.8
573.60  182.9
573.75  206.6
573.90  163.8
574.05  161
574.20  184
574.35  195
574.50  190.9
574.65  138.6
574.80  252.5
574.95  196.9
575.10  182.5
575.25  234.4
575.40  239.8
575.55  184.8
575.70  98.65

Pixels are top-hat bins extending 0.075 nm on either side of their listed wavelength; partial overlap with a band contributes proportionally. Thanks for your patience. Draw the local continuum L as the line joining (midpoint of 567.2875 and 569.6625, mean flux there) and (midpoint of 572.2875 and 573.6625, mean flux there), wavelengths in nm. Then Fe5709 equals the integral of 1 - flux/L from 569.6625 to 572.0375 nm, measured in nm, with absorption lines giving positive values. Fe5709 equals 0.07 nm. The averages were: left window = 194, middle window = 185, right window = 187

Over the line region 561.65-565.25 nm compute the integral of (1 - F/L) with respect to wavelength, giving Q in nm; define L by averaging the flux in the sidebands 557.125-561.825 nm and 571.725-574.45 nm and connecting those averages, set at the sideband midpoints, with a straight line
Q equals 0.09 nm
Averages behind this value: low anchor 187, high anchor 191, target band 183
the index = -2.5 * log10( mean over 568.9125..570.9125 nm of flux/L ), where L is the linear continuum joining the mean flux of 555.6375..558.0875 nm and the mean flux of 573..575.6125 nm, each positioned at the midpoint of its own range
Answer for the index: 0.07 mag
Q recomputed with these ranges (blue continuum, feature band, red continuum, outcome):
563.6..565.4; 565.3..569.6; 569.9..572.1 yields -0.22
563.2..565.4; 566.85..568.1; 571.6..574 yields 0.01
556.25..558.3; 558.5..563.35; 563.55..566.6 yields 0.27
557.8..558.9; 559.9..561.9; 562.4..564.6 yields 0.01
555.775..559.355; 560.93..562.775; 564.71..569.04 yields 0.05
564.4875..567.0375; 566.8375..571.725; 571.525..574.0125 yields 0.14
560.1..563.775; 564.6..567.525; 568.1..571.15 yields -0.12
